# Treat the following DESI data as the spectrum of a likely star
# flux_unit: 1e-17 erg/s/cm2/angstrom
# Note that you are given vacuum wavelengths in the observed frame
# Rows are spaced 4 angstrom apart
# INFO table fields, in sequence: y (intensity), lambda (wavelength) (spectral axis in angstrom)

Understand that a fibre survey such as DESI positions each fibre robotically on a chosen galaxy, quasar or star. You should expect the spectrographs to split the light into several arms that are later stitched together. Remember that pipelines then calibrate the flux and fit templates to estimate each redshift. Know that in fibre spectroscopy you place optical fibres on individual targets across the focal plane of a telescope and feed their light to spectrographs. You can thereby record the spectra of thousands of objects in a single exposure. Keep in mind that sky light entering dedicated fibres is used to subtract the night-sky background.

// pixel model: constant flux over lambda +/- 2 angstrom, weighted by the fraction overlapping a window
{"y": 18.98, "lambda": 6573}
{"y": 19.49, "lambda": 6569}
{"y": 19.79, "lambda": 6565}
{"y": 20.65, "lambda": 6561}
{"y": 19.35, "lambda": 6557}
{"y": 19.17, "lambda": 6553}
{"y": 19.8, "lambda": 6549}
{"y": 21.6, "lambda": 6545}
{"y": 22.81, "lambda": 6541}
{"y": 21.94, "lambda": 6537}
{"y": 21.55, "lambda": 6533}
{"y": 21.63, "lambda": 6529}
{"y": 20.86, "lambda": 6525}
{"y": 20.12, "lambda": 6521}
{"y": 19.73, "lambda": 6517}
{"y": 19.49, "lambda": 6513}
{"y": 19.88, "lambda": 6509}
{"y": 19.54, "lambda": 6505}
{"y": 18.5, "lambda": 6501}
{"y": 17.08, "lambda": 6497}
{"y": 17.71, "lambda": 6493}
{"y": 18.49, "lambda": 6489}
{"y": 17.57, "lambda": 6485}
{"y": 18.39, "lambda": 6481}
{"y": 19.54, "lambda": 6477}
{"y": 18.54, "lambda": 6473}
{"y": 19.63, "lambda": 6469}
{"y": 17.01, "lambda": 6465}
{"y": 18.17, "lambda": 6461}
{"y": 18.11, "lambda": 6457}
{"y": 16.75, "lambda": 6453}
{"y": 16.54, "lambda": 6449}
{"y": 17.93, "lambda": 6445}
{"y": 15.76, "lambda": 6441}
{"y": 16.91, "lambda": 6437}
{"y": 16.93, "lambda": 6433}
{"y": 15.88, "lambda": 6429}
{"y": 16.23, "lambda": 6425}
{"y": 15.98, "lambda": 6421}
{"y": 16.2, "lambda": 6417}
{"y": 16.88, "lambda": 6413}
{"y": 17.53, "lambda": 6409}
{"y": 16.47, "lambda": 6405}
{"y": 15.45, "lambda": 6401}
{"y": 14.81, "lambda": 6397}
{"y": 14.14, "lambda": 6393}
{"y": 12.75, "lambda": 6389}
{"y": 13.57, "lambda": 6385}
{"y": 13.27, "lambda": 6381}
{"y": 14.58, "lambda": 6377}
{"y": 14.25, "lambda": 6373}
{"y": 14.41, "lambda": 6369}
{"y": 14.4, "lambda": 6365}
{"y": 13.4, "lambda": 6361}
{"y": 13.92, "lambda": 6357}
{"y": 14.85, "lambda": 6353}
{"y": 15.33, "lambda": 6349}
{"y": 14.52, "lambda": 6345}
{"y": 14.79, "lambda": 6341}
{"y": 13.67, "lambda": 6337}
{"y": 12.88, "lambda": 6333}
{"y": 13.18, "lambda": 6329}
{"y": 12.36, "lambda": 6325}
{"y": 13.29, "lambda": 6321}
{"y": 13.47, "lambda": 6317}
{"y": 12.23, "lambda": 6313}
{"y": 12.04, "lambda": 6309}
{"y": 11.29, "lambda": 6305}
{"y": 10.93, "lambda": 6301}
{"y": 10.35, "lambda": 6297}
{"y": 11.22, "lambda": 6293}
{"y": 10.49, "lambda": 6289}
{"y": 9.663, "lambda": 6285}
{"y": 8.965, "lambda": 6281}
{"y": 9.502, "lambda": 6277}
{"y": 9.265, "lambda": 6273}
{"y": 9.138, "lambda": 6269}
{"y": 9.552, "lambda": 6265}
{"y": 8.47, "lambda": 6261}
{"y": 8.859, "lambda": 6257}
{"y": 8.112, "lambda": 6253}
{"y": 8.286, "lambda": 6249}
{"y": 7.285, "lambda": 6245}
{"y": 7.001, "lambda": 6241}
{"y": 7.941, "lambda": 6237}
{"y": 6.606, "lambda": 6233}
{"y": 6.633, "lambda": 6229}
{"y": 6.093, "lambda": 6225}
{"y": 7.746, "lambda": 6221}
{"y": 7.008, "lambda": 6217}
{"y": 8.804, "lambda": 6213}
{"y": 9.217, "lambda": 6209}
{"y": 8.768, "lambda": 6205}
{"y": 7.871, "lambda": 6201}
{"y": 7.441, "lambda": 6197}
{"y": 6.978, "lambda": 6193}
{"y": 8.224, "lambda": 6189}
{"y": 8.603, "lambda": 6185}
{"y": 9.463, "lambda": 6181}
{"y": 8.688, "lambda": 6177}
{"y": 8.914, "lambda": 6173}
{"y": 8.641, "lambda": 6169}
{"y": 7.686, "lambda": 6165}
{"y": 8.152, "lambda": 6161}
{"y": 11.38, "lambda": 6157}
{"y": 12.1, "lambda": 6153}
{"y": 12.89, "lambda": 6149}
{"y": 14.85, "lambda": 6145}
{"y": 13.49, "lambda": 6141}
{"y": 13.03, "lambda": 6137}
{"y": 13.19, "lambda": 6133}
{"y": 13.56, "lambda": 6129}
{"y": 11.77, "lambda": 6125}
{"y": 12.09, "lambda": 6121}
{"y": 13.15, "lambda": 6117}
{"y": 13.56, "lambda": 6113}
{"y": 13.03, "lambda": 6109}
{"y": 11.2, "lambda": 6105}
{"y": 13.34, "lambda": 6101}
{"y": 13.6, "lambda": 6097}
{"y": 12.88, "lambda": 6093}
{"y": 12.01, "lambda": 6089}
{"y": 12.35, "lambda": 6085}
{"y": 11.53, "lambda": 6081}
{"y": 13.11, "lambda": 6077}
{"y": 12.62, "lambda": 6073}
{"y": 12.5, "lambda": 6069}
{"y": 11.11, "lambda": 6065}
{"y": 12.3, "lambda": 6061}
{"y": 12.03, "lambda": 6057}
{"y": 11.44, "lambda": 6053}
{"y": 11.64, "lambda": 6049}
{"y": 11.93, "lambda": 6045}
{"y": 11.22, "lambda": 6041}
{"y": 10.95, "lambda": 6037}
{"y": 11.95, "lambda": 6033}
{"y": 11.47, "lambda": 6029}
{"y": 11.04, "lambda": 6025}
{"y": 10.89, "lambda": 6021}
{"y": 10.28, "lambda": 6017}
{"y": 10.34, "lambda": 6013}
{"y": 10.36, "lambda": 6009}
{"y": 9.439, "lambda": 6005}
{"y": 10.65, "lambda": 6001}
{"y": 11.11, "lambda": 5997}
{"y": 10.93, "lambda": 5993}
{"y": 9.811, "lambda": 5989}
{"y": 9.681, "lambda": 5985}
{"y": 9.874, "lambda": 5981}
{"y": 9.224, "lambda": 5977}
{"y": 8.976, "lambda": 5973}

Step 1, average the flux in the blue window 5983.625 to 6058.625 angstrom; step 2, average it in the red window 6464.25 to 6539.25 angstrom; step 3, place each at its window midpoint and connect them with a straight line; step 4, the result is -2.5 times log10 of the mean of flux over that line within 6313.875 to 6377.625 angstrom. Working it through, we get 0.19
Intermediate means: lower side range 10.9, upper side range 19.4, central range 13.9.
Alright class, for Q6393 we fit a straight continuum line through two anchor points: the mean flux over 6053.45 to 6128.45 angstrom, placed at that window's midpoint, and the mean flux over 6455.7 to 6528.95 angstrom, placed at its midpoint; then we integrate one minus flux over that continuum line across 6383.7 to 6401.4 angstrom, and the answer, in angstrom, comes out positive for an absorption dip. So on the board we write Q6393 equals 3.3 angstrom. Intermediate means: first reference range 12.5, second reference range 18.9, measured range 14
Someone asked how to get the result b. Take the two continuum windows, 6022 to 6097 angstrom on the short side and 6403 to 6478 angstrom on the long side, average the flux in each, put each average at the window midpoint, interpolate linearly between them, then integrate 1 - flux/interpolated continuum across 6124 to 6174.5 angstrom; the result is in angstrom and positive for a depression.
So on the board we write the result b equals 6.14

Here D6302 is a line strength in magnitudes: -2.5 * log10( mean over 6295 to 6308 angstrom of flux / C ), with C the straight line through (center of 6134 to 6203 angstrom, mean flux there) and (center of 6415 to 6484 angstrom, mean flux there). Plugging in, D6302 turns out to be 0.22 mag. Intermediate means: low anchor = 9.95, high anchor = 17.3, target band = 10.9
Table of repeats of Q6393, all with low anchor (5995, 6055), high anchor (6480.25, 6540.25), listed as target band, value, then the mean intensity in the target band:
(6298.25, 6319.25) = 5.3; 11.9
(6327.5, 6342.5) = 2.6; 13.6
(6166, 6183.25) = 6.1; 8.85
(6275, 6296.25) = 7.7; 9.99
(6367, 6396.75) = 5.8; 13.9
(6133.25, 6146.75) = -0.7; 13.7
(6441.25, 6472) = 1.6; 17.6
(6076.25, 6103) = -1.2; 12.7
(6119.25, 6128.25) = 0.4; 12.2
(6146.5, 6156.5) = 0.6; 12.4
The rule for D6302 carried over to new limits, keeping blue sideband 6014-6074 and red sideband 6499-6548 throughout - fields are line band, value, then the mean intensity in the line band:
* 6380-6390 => 0.333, 13.2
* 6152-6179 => 0.433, 9.26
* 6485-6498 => 0.128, 17.8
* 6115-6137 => 0.025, 12.8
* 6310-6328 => 0.290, 12.8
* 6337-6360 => 0.189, 14.5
